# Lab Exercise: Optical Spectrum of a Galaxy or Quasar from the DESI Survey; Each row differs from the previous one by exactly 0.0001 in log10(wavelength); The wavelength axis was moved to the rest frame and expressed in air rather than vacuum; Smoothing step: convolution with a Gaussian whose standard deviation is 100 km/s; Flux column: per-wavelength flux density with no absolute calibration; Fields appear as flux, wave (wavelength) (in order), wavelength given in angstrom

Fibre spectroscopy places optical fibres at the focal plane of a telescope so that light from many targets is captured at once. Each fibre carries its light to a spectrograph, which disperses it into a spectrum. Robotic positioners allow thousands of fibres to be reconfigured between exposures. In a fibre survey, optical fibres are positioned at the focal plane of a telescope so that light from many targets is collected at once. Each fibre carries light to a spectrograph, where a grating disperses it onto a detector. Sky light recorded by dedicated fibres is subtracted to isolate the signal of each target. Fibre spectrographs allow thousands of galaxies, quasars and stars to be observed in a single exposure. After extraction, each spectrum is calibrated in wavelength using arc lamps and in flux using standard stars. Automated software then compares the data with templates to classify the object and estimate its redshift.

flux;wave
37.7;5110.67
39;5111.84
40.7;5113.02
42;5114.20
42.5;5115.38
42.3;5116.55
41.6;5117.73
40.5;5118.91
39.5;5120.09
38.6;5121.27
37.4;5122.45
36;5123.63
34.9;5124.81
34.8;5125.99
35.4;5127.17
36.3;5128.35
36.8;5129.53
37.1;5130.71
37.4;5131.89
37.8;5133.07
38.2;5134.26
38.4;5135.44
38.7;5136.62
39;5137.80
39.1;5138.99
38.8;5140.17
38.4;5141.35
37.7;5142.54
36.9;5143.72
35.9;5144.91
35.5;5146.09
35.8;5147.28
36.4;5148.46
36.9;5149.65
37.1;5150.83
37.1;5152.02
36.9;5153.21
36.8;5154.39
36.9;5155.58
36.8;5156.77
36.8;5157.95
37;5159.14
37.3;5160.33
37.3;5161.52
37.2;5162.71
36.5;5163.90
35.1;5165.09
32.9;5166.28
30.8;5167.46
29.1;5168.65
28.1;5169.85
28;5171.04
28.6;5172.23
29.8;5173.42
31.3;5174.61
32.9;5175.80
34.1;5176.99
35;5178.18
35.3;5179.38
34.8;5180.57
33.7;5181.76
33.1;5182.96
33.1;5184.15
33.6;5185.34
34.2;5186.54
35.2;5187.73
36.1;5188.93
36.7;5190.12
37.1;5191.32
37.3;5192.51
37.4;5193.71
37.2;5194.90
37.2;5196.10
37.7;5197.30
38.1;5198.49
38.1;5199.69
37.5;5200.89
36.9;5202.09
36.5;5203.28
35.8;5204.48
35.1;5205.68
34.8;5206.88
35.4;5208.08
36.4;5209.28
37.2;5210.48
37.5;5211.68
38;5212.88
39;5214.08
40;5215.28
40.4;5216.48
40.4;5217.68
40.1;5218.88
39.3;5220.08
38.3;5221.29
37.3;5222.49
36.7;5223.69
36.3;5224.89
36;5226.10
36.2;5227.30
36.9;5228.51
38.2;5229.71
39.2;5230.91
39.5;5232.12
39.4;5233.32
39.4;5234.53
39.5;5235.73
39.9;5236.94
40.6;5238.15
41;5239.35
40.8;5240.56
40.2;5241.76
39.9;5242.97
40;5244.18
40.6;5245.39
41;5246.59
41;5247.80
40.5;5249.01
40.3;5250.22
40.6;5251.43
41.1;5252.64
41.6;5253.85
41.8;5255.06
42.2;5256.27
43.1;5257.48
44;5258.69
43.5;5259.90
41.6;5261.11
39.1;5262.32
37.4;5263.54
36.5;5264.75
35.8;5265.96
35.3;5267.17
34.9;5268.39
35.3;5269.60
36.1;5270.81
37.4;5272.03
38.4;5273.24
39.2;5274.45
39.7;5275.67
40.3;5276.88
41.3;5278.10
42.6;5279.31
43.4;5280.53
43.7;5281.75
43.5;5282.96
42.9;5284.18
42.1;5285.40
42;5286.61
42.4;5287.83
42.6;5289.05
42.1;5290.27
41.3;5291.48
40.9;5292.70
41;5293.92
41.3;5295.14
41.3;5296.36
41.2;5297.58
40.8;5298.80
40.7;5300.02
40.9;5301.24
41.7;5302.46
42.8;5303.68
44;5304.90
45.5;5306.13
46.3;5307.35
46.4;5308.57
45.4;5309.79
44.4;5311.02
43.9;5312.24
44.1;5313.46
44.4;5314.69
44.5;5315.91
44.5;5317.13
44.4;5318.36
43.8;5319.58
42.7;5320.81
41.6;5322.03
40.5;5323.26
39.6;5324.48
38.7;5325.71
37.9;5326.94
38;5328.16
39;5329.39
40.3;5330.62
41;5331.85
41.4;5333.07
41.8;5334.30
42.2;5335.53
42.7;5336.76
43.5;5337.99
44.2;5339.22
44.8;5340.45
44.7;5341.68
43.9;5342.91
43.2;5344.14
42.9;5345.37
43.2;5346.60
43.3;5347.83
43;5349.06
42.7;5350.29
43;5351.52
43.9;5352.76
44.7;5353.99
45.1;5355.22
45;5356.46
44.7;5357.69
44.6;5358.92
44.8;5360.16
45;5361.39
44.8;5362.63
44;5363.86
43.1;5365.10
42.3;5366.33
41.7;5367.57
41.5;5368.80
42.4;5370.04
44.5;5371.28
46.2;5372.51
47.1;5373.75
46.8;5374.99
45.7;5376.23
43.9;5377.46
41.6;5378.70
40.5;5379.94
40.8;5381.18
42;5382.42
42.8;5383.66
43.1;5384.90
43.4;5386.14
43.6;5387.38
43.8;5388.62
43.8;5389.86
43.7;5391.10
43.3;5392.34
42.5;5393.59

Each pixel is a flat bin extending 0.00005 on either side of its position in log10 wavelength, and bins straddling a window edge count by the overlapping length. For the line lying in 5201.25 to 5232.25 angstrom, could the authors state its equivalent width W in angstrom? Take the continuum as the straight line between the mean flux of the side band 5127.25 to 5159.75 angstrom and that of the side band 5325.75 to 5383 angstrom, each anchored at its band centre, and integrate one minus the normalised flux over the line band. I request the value 1.4 angstrom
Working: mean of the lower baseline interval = 37.3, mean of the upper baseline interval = 43.1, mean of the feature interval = 37.6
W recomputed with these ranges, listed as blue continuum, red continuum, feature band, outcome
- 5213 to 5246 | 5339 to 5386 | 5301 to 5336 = -0.27 angstrom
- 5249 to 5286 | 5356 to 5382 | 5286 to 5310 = -0.71 angstrom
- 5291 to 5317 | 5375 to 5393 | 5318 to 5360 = 0.51 angstrom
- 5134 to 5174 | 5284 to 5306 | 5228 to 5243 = -0.14 angstrom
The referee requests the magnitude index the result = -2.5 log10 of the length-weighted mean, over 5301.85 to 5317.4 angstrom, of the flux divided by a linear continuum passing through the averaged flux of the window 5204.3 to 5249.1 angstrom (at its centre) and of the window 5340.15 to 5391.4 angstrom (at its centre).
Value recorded -0.07 mag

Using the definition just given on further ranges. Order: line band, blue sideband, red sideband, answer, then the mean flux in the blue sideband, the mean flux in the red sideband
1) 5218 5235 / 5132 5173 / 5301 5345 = 0.022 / 35.9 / 42.8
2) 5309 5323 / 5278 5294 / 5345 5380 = -0.024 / 42.4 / 43.9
